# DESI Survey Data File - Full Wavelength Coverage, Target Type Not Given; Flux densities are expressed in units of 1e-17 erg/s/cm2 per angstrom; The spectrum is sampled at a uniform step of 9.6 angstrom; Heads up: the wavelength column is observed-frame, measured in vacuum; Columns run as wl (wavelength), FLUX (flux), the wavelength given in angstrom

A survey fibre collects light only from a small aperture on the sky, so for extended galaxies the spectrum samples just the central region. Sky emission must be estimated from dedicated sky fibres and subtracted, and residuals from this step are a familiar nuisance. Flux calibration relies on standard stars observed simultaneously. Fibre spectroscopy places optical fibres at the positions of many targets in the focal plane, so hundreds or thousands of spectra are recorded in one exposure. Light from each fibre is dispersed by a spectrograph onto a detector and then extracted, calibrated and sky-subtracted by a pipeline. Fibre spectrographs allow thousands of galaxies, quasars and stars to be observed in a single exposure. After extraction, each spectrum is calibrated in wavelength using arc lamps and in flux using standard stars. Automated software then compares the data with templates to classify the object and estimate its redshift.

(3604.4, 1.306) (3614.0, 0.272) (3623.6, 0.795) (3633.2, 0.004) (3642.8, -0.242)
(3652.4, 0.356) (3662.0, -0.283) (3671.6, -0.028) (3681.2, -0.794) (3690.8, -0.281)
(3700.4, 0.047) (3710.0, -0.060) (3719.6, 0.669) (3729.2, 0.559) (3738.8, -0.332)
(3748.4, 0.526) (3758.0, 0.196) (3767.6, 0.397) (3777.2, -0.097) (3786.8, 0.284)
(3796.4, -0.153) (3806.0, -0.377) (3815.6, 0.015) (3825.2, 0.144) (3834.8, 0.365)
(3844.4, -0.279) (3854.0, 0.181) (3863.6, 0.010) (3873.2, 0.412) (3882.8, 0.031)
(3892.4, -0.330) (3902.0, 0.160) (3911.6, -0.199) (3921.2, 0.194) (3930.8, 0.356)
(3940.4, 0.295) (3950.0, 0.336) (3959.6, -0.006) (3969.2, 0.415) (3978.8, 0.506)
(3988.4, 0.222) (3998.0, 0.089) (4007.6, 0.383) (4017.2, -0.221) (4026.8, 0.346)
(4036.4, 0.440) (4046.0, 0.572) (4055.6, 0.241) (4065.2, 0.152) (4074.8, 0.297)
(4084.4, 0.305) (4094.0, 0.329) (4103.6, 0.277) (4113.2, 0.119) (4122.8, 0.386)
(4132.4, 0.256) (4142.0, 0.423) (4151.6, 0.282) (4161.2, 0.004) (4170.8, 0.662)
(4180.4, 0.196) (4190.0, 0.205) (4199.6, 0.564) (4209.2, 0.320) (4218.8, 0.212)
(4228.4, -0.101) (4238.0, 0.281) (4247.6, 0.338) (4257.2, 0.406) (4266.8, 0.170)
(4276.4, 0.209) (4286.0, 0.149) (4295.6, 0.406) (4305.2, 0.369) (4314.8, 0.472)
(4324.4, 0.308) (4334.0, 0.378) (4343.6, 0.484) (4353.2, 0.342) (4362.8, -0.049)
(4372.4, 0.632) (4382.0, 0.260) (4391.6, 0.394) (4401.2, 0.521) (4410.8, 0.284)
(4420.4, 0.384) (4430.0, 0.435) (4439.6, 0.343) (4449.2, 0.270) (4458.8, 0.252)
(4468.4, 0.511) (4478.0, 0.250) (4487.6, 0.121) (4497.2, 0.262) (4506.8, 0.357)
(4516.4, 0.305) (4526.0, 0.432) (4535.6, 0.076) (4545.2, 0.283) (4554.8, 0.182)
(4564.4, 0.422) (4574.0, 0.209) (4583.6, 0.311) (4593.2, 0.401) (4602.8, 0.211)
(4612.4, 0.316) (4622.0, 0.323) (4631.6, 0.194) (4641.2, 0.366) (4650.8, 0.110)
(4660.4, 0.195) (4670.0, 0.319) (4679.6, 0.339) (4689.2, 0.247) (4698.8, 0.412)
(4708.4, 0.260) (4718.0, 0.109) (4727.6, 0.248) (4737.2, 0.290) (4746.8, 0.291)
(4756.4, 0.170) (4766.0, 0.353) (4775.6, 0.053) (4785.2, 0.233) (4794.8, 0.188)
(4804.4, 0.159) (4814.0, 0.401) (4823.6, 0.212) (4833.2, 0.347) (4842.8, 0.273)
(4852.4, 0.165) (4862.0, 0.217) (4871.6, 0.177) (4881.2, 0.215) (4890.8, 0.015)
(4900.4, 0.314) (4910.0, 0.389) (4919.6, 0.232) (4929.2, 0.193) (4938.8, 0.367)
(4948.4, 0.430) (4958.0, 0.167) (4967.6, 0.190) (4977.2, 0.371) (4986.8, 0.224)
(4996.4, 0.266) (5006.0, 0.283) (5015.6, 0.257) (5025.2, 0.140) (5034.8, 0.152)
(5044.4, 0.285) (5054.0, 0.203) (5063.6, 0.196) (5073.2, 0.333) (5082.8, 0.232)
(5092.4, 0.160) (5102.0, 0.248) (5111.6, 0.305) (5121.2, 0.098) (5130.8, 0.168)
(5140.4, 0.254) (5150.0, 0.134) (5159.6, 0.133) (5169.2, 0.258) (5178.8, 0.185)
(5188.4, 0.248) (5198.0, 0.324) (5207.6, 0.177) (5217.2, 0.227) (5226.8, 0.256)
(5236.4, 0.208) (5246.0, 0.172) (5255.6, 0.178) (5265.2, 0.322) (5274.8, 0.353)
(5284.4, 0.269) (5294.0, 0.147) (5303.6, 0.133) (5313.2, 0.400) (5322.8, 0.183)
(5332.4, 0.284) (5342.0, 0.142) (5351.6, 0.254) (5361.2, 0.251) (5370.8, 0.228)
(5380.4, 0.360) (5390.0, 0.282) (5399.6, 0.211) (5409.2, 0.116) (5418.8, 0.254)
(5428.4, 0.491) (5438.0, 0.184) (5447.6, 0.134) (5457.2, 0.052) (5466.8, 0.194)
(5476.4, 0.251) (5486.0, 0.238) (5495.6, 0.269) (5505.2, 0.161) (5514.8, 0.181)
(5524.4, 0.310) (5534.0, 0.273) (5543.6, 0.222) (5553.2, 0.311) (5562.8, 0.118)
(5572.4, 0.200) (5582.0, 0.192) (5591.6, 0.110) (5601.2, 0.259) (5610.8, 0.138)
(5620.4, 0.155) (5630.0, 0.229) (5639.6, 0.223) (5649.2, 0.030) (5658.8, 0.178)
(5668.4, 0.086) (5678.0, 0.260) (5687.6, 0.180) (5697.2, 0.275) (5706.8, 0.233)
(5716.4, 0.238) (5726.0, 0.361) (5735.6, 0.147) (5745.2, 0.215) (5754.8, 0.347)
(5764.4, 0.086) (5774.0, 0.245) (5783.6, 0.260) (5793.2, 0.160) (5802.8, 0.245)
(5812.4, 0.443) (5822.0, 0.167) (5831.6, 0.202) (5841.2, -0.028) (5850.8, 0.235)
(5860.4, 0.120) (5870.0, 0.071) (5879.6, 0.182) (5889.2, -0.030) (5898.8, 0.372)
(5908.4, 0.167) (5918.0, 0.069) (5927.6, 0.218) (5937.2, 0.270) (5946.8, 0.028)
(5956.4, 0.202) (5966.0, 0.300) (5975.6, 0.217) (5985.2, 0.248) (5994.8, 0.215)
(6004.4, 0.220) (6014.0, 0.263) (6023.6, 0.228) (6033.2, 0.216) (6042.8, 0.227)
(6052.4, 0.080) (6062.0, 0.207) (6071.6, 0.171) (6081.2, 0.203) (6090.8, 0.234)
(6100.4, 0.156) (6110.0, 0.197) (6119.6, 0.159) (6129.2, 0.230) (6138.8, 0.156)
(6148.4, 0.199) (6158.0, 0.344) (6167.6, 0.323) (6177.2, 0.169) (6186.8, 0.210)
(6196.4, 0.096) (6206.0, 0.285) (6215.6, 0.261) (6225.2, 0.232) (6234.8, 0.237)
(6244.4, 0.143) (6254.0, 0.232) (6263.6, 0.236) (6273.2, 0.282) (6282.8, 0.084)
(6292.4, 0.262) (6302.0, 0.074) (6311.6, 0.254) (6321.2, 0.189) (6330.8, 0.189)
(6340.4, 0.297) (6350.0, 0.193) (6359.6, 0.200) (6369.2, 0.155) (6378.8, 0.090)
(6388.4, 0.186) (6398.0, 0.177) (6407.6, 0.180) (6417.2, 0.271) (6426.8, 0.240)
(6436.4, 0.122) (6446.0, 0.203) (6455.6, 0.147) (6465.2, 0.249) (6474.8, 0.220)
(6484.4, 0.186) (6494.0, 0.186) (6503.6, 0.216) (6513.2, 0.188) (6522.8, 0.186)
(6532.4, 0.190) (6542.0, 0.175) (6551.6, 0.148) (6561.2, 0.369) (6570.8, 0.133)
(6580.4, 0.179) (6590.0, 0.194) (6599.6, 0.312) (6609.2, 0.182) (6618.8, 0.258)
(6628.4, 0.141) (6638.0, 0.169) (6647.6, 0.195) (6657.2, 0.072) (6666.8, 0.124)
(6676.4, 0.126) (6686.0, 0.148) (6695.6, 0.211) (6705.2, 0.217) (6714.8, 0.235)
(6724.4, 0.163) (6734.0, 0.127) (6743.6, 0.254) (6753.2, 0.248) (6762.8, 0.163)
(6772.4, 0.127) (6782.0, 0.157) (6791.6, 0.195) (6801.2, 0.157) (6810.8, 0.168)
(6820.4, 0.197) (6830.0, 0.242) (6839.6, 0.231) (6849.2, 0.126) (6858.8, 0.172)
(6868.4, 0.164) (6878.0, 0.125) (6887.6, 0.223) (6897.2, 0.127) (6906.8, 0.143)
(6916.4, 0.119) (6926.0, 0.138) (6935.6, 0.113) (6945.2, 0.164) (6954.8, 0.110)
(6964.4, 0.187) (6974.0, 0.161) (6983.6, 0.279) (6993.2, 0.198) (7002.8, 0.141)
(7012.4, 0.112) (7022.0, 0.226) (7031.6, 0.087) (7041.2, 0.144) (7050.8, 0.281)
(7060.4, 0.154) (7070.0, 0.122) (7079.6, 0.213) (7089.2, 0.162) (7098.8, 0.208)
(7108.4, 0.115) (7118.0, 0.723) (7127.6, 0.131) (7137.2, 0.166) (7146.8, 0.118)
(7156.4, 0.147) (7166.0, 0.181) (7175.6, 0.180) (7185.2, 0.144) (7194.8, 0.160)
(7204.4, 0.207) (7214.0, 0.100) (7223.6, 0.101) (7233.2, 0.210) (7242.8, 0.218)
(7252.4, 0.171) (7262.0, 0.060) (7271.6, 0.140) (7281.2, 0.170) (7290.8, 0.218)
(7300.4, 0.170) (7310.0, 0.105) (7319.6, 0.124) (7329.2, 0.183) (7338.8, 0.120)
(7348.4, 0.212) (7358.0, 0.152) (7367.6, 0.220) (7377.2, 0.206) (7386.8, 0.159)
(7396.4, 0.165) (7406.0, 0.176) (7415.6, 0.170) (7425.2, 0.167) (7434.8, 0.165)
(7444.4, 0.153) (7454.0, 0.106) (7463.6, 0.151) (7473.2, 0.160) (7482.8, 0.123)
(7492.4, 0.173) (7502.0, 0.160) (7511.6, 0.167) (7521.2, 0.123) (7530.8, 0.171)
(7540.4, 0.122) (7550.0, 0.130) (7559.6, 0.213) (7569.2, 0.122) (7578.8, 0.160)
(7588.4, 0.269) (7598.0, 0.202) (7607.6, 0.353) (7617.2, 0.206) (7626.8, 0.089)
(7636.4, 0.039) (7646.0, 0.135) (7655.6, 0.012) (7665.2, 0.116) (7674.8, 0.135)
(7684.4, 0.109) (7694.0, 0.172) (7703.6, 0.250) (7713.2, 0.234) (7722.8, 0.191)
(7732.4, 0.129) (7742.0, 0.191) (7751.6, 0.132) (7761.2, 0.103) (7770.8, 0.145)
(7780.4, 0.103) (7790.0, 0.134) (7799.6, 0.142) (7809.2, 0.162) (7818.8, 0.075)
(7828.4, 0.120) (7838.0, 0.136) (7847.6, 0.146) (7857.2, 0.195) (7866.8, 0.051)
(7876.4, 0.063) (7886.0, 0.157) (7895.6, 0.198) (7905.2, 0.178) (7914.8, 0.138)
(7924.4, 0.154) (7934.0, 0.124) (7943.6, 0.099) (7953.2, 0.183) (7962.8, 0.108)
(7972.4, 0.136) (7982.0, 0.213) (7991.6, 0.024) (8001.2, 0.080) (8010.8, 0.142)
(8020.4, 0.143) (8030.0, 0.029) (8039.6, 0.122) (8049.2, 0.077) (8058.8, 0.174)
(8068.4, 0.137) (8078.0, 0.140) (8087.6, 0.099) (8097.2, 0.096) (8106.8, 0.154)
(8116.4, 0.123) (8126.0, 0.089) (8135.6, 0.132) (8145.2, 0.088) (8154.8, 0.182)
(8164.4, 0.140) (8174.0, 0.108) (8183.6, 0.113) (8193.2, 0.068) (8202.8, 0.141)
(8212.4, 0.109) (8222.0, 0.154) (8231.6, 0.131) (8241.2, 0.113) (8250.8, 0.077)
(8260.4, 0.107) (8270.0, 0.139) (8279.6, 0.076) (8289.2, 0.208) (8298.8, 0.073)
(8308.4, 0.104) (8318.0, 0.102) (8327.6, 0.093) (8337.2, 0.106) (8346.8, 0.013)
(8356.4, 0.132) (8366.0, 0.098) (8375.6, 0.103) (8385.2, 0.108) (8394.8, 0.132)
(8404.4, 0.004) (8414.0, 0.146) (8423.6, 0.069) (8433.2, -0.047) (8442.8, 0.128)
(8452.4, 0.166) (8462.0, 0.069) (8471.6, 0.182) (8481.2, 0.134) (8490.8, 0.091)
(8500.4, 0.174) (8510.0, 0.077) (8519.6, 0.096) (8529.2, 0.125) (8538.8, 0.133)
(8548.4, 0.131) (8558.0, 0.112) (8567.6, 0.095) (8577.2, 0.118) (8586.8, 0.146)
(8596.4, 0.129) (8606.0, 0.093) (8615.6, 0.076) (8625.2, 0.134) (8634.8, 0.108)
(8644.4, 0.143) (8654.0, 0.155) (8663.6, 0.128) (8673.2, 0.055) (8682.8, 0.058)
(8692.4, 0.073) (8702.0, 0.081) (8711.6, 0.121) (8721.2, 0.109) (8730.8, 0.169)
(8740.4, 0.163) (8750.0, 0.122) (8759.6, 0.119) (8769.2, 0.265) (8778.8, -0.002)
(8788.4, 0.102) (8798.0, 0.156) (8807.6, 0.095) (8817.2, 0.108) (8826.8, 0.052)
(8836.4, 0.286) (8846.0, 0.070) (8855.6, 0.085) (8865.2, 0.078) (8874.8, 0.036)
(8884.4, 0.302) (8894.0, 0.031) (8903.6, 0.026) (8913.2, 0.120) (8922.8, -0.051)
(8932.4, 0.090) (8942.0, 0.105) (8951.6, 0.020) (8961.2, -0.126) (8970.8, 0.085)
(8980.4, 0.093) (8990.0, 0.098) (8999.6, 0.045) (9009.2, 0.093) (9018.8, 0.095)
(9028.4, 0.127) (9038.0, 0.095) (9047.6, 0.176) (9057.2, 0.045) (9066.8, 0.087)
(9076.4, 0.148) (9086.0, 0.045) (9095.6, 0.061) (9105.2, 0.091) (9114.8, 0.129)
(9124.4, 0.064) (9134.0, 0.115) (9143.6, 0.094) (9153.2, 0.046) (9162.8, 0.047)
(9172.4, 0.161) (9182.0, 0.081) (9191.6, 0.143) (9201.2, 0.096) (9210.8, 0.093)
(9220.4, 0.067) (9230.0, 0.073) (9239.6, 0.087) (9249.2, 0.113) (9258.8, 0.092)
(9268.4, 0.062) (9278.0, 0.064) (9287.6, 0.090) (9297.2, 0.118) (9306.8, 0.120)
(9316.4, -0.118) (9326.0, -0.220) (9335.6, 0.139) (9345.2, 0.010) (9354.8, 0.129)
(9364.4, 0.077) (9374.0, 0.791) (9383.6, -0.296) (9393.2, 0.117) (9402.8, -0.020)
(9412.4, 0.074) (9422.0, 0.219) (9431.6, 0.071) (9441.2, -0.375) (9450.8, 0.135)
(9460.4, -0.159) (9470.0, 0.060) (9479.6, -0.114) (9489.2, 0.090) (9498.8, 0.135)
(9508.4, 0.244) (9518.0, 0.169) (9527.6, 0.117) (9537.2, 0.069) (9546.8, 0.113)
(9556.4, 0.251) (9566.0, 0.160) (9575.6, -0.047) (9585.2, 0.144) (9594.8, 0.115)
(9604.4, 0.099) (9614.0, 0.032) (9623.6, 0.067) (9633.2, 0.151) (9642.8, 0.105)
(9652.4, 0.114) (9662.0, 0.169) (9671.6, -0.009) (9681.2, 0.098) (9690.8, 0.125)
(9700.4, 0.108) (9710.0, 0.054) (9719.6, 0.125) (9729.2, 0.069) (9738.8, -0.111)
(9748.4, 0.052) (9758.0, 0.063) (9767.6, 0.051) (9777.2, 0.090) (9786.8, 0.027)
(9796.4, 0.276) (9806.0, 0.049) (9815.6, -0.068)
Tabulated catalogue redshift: 0.084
